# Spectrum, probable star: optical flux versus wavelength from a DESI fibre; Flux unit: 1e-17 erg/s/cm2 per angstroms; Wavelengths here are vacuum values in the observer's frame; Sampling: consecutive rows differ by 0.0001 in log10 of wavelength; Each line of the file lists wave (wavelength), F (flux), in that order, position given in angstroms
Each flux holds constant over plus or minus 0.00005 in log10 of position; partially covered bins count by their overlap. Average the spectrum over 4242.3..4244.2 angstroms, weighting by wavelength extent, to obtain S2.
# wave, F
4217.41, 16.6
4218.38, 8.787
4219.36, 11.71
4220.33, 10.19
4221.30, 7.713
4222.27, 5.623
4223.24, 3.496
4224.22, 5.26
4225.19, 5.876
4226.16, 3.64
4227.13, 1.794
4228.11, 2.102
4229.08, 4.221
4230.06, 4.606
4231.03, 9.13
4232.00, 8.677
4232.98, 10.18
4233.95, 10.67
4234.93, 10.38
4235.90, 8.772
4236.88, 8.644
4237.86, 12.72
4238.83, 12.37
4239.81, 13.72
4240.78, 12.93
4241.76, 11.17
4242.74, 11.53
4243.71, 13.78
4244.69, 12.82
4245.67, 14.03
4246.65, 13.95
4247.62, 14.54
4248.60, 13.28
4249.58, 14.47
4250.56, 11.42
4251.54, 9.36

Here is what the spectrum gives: 12.7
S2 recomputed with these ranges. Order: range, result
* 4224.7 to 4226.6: 4.8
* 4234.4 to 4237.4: 9.29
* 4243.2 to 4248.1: 13.8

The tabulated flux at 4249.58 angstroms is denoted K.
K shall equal 14.47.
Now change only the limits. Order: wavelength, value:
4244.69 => 12.82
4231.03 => 9.13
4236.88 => 8.644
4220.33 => 10.19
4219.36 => 11.71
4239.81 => 13.72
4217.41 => 16.6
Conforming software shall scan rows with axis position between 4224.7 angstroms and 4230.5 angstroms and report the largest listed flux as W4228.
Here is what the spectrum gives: 5.876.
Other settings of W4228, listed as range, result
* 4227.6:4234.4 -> 10.67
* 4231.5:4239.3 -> 12.72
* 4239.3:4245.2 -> 13.78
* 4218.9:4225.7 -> 11.71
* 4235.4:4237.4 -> 8.772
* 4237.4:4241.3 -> 13.72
